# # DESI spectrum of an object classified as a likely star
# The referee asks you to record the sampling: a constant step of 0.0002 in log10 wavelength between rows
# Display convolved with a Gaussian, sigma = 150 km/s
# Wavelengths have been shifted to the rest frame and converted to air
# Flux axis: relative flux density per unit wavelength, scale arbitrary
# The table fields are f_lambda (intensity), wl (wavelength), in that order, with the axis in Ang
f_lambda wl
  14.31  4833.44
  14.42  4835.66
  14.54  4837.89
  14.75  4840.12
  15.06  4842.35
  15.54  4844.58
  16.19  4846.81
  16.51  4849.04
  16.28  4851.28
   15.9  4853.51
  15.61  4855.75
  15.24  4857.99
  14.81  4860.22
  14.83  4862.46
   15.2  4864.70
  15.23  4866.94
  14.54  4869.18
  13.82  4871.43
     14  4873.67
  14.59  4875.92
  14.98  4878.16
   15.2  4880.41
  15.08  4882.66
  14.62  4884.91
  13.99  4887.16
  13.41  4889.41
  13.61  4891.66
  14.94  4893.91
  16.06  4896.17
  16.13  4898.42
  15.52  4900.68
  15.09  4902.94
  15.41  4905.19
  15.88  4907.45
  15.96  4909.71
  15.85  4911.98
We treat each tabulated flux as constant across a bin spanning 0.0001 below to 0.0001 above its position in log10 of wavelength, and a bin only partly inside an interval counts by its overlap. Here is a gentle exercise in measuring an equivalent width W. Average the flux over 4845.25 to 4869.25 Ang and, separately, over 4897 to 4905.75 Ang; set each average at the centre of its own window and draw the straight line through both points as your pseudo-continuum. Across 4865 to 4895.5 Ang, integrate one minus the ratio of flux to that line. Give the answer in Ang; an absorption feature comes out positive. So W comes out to 2.05 Ang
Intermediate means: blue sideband 15.5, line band 14.5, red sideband 15.6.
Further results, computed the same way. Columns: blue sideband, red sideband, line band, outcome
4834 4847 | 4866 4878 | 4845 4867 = -1.3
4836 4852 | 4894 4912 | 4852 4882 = 1.2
